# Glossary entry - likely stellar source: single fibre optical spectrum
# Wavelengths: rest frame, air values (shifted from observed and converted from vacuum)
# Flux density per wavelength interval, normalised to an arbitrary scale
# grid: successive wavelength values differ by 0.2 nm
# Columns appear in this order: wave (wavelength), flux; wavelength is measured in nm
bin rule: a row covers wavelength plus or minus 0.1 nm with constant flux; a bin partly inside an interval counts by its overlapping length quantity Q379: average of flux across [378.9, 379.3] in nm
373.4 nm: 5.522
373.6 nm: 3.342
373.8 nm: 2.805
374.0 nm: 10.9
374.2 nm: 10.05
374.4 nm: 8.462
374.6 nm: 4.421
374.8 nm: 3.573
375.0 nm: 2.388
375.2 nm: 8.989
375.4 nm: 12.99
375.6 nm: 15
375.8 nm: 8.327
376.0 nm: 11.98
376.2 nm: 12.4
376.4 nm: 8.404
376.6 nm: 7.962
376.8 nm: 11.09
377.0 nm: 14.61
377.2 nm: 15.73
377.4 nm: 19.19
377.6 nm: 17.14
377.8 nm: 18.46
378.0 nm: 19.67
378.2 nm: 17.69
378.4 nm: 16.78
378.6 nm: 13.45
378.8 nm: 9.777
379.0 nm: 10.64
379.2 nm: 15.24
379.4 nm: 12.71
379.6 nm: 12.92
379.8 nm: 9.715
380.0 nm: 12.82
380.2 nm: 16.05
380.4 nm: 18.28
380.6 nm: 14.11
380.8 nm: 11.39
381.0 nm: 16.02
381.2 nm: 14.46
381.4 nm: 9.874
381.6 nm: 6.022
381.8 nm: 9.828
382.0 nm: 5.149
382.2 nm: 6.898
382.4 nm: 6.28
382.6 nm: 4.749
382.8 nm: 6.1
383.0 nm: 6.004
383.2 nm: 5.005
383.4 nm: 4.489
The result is 12.9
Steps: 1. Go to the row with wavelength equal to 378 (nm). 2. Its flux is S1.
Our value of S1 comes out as 19.67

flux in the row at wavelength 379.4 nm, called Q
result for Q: 12.71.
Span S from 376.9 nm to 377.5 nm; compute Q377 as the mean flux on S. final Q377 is 16.5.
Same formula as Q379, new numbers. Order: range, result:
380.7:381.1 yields 13.7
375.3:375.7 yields 14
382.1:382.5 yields 6.59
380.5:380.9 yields 12.8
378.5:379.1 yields 11.3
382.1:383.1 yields 6.01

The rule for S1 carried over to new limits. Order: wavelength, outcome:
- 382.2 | 6.898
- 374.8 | 3.573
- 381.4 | 9.874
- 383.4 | 4.489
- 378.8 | 9.777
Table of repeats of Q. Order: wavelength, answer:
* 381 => 16.02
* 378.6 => 13.45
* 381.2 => 14.46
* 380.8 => 11.39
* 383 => 6.004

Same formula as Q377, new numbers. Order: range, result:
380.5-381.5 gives 13.2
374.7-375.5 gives 6.99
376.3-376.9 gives 9.15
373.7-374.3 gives 7.92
